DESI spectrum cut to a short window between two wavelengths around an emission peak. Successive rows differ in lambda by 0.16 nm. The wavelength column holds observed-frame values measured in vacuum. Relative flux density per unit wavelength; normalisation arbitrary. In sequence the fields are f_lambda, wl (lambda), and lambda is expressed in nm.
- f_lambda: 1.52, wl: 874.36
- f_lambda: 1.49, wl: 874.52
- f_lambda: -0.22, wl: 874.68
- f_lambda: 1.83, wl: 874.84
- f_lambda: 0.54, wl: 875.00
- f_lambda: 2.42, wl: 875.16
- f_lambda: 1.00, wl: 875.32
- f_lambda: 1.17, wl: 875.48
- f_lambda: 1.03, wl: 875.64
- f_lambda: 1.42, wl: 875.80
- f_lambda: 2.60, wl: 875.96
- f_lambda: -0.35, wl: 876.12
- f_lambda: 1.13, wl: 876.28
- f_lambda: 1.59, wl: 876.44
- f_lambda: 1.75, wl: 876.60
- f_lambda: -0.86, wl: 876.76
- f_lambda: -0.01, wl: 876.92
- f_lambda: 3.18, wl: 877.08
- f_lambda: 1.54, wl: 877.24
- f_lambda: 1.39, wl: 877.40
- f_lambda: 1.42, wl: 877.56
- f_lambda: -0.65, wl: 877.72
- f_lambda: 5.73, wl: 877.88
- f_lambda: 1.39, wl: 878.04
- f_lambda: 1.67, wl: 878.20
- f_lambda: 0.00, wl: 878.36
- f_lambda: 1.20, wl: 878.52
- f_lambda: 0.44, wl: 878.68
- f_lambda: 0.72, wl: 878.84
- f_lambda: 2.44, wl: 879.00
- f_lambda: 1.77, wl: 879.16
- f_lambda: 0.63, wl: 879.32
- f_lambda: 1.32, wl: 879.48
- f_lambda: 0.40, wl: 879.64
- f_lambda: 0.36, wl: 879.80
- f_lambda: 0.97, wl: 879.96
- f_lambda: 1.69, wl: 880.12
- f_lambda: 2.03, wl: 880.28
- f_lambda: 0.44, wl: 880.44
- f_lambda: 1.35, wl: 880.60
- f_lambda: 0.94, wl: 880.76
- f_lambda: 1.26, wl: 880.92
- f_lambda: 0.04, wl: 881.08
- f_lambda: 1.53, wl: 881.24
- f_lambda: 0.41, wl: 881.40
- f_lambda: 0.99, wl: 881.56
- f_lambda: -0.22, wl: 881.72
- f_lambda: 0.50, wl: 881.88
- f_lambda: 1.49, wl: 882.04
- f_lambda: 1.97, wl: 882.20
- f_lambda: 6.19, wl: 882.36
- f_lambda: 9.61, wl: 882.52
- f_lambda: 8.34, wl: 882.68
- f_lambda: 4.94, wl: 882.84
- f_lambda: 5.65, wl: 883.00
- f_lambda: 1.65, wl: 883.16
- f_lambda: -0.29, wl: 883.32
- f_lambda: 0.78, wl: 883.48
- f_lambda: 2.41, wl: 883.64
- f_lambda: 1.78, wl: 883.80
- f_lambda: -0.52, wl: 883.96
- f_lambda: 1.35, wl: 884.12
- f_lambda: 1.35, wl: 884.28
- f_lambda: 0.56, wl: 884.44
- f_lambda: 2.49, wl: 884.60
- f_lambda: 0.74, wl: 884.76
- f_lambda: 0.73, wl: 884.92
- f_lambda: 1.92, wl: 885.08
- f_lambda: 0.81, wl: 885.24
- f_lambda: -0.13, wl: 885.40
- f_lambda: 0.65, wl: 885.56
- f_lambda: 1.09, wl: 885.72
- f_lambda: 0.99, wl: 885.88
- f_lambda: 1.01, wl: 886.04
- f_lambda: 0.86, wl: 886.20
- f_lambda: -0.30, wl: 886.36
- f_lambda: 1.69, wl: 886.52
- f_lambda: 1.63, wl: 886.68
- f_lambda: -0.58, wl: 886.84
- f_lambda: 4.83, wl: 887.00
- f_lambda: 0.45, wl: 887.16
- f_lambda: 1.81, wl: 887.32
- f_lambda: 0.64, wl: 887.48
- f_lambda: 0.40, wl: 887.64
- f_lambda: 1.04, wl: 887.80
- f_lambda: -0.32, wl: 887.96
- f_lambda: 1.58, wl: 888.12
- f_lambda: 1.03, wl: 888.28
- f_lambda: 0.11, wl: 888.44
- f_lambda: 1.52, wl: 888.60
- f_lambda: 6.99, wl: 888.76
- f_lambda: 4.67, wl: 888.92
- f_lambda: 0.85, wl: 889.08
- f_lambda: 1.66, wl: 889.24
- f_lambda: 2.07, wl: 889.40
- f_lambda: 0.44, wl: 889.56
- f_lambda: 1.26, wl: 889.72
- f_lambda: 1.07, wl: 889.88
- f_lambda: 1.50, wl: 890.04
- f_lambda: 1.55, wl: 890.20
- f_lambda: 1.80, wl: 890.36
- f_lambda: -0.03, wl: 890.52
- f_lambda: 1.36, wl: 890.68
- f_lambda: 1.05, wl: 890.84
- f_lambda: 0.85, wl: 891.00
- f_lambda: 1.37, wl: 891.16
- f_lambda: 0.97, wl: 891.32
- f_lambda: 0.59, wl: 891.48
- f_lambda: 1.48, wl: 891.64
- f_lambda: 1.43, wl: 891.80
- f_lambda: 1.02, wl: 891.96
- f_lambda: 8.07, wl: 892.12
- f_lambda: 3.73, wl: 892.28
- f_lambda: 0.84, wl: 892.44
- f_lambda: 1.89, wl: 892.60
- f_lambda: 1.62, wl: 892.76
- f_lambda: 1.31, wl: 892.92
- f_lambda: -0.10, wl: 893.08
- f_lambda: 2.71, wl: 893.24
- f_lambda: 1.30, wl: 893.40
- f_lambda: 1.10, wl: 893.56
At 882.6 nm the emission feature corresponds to H-beta 4861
